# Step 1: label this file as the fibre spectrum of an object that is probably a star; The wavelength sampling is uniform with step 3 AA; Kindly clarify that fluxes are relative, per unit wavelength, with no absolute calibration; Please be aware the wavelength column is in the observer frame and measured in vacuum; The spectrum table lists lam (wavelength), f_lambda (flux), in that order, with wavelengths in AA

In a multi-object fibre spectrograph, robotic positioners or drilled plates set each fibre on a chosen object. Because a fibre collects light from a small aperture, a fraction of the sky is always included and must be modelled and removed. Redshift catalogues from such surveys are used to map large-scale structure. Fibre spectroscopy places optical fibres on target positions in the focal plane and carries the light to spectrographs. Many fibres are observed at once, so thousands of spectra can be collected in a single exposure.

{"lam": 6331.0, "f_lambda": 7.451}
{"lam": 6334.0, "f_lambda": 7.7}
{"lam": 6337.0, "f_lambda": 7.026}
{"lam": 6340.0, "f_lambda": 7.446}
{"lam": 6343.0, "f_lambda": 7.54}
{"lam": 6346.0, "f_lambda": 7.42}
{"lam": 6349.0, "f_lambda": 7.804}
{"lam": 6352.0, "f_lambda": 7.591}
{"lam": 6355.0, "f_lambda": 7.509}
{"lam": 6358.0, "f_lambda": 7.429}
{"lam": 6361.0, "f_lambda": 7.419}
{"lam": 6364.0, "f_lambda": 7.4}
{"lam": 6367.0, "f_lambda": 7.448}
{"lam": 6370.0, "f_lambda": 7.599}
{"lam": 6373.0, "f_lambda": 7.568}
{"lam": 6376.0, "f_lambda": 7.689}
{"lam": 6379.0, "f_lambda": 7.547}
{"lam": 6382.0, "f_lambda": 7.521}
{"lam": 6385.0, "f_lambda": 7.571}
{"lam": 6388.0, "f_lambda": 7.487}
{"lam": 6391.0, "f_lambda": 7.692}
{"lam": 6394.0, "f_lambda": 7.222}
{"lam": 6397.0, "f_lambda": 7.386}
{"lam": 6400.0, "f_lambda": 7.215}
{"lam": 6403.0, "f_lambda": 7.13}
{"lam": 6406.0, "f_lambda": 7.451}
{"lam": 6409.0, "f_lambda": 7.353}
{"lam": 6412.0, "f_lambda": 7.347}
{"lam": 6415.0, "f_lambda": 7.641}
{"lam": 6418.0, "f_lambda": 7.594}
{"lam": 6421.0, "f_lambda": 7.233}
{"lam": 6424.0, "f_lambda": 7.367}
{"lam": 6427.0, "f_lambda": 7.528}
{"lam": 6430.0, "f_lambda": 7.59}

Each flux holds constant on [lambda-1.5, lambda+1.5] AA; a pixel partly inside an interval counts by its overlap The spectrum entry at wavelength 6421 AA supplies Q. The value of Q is 7.233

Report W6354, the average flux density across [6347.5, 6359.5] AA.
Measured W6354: 7.58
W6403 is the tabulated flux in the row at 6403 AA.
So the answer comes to 7.13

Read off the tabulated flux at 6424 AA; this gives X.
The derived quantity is 7.367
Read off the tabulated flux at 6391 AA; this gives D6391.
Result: 7.692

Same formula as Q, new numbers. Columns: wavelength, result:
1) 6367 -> 7.448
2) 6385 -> 7.571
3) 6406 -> 7.451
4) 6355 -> 7.509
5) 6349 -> 7.804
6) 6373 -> 7.568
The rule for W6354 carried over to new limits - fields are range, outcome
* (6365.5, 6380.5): 7.57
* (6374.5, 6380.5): 7.62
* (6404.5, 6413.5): 7.38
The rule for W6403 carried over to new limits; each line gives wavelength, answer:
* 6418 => 7.594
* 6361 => 7.419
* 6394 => 7.222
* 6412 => 7.347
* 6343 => 7.54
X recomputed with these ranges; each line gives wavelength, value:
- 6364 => 7.4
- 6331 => 7.451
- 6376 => 7.689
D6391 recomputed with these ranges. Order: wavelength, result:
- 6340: 7.446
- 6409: 7.353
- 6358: 7.429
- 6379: 7.547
